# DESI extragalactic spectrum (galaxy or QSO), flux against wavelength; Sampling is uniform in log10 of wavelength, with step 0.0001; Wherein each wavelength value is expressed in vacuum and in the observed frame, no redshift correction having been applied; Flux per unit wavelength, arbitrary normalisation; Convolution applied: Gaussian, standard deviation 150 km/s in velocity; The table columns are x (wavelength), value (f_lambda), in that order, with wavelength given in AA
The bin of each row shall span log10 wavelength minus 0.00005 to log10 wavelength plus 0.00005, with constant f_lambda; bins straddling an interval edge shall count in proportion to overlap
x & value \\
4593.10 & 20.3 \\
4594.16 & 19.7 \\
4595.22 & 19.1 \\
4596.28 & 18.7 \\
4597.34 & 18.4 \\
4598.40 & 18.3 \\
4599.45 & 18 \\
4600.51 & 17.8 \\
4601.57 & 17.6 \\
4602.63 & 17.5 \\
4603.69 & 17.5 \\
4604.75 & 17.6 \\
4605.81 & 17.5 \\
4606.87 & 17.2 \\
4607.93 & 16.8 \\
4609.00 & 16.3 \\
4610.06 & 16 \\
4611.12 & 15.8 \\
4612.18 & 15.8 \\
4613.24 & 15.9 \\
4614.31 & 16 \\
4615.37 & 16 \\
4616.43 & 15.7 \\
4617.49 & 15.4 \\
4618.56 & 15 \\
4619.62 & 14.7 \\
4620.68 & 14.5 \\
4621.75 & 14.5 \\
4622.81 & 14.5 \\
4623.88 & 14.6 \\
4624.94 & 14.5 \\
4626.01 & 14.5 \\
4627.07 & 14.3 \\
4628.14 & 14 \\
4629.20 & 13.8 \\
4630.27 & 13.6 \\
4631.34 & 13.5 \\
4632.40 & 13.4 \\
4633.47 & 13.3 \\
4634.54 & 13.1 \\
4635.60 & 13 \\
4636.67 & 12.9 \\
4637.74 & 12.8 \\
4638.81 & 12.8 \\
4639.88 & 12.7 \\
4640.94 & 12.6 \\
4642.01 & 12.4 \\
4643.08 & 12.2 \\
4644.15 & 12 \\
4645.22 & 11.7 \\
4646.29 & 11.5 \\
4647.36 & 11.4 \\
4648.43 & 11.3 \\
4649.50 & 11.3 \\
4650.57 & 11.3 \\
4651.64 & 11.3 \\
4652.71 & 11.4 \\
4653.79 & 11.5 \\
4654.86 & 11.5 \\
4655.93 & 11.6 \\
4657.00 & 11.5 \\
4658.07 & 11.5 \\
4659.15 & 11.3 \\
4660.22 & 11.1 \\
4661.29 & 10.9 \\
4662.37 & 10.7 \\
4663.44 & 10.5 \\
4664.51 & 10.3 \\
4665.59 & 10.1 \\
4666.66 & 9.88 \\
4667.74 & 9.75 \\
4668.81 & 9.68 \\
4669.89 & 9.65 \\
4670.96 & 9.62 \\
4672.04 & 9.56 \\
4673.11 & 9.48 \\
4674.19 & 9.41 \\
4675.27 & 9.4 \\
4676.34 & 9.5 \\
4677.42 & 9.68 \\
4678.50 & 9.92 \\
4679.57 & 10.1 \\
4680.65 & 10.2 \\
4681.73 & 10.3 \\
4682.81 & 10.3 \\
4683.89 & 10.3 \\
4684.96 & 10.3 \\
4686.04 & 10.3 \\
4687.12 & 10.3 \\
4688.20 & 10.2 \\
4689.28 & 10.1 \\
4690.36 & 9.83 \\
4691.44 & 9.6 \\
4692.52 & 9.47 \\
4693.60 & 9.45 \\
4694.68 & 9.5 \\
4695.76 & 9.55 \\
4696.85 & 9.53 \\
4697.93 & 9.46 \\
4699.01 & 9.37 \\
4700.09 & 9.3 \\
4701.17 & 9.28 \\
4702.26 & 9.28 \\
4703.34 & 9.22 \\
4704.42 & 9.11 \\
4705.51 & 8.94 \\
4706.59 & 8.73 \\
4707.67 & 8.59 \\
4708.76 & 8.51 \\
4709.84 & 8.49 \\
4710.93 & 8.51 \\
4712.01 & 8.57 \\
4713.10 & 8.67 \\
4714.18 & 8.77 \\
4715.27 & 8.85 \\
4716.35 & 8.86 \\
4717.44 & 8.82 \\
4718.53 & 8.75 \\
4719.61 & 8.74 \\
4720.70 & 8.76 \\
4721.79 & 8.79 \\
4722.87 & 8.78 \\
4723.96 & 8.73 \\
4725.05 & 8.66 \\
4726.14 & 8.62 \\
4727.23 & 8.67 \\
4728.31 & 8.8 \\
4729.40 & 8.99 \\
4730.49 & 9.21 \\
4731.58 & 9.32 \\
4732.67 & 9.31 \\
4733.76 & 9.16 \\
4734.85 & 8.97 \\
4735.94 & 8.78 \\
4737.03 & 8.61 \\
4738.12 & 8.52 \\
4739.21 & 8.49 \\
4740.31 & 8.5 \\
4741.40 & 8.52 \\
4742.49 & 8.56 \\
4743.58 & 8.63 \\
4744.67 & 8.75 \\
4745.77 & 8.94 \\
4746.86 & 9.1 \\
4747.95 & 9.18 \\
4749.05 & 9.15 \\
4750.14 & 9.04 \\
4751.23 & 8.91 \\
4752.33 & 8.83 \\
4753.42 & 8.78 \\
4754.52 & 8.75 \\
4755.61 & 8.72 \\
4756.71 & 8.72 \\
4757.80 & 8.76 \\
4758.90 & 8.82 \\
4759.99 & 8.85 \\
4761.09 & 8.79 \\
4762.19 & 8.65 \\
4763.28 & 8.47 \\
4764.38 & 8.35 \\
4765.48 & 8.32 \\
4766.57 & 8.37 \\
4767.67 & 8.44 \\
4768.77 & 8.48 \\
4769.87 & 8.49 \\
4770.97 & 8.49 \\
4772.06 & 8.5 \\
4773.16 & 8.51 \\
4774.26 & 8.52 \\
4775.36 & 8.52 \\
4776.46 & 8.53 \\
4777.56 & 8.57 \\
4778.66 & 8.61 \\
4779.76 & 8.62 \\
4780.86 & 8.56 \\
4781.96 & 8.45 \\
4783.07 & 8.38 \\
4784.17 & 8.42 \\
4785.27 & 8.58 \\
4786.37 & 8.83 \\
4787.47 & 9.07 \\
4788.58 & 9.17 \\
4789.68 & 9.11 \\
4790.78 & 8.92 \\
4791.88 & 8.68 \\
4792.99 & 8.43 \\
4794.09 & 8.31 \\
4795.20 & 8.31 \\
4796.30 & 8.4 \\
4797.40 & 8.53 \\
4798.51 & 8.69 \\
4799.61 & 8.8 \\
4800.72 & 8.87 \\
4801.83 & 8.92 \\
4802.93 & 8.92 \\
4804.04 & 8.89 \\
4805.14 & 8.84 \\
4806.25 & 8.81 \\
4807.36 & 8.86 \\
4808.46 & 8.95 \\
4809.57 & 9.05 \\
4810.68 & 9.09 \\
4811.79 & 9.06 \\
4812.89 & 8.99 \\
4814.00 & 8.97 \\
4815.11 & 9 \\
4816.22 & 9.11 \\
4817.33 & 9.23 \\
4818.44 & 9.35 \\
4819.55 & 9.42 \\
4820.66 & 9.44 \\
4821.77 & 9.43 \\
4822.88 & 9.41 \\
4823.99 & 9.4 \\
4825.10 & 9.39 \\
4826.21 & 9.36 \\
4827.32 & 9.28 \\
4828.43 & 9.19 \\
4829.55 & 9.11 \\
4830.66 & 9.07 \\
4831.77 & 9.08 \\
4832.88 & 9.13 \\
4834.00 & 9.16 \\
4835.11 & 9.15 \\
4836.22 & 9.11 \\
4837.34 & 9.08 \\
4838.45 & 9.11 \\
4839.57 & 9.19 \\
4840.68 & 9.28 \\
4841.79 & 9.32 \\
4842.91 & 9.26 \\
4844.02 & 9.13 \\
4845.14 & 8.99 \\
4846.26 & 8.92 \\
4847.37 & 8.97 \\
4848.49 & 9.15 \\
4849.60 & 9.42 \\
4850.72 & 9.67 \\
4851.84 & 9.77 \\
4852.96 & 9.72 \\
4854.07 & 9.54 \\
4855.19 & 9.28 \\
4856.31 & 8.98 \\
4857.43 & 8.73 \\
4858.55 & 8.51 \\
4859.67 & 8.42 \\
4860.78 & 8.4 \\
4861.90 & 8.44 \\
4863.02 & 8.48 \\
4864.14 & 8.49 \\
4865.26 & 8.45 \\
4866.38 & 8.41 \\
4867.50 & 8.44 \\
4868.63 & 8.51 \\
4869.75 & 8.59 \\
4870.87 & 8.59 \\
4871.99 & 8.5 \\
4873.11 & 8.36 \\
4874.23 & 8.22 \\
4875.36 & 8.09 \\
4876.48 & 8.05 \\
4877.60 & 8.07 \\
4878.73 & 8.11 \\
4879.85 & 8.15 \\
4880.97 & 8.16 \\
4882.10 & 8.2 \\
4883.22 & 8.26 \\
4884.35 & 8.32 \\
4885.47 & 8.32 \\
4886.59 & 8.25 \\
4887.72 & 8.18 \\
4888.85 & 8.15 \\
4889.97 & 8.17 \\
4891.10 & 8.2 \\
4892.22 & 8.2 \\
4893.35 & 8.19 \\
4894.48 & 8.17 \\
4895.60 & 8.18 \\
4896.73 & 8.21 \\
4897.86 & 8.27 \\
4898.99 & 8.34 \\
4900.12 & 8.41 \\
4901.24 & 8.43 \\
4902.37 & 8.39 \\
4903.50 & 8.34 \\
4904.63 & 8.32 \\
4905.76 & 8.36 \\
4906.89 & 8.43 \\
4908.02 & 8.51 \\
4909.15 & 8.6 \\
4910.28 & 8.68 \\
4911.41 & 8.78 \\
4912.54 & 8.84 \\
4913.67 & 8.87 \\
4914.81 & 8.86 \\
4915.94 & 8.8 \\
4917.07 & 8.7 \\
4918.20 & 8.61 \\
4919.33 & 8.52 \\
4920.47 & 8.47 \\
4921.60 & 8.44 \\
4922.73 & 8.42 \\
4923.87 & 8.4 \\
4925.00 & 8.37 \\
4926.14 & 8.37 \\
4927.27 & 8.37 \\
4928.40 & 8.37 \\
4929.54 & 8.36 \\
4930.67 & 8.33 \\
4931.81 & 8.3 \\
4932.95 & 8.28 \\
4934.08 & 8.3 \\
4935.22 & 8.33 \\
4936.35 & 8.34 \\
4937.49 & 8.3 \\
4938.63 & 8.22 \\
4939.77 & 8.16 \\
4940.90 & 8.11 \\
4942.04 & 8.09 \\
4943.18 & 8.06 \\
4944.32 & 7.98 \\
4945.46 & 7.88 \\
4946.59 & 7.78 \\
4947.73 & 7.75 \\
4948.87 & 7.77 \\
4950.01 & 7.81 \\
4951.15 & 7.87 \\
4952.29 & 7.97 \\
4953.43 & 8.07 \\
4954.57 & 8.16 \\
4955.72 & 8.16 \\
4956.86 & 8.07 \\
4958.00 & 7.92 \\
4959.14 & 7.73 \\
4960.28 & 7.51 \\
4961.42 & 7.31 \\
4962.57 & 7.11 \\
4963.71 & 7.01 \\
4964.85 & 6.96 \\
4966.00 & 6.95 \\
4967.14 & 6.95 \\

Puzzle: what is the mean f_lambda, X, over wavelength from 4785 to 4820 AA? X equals 8.88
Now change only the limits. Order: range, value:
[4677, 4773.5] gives 9.04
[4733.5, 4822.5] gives 8.77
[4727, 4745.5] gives 8.82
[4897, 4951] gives 8.34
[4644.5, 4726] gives 9.85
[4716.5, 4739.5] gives 8.84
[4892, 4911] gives 8.36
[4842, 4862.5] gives 9.07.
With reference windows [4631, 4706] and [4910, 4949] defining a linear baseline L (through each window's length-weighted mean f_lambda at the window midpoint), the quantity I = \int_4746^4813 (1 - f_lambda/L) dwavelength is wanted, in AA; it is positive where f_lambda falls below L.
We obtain 6.8 AA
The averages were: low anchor 10.7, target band 8.72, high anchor 8.35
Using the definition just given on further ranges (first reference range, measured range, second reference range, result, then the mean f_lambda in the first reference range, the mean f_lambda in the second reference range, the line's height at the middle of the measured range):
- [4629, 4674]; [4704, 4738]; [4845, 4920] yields 5.82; 11.5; 8.54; 10.6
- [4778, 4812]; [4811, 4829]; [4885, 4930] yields -1.20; 8.74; 8.42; 8.67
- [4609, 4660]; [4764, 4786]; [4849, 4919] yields 4.41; 13.3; 8.52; 10.6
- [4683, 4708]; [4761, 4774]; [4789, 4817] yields 0.85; 9.57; 8.83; 9.07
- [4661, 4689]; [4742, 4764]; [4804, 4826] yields 1.64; 10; 9.15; 9.53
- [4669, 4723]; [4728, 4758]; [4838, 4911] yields 1.02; 9.38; 8.58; 9.17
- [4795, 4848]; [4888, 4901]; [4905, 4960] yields 0.49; 9.07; 8.28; 8.55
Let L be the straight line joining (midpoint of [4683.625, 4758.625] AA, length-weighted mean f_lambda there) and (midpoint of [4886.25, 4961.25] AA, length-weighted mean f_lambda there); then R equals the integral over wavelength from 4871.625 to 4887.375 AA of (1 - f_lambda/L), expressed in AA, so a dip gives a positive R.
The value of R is 0.4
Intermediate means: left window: 9.04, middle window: 8.21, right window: 8.26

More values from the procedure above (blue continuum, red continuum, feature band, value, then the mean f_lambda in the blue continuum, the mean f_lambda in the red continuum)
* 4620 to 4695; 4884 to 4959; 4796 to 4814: 1.50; 11.4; 8.29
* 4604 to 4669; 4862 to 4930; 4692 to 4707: 3.41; 13.2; 8.39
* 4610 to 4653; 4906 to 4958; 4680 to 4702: 4.75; 13.6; 8.3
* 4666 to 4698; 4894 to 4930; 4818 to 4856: -1.53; 9.82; 8.48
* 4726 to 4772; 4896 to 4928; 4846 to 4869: -0.82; 8.76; 8.5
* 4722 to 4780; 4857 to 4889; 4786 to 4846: -3.61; 8.73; 8.34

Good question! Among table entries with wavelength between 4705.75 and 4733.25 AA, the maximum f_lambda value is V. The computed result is 9.32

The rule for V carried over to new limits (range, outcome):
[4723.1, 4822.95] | 9.44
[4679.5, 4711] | 10.3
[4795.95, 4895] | 9.77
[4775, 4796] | 9.17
